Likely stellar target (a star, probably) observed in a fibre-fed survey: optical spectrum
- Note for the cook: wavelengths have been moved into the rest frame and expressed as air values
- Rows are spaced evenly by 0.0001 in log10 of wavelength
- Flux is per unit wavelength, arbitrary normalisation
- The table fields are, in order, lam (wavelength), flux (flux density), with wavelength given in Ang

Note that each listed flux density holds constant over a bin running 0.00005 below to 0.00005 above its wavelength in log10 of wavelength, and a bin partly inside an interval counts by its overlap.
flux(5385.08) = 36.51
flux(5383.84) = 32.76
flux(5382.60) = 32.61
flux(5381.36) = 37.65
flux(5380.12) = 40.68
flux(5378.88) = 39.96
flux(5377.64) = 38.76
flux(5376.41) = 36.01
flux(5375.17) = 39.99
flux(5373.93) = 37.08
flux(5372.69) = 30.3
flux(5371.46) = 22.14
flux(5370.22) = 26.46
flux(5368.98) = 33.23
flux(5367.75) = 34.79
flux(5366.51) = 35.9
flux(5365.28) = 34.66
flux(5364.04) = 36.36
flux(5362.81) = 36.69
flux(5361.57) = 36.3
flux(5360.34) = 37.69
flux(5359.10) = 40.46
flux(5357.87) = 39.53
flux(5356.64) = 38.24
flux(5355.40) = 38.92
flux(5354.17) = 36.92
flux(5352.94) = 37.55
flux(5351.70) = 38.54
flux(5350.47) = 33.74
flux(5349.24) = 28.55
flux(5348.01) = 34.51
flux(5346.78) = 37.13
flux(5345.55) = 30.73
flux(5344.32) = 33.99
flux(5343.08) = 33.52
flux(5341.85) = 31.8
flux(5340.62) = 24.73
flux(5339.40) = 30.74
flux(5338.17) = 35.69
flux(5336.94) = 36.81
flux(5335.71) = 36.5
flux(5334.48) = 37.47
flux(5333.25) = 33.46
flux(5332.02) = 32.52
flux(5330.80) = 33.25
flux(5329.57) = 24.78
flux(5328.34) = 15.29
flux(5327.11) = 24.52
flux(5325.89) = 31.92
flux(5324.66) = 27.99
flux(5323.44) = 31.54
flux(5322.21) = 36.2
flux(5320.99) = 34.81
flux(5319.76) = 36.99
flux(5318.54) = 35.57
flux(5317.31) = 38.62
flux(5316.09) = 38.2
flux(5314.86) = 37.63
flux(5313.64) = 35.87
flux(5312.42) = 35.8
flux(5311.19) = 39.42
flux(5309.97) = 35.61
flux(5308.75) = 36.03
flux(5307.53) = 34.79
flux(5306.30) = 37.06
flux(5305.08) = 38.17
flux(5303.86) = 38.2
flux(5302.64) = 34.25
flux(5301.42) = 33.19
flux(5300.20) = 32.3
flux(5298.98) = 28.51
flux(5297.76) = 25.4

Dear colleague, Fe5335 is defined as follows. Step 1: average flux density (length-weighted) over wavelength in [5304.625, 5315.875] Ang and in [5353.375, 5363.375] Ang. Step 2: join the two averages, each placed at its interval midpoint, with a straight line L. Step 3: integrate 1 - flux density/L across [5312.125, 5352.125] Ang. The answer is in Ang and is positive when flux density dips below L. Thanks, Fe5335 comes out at 4.7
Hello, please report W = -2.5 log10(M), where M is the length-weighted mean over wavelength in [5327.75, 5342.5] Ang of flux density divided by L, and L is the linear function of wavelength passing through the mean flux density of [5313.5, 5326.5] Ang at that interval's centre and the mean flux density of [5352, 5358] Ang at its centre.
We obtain 0.17 mag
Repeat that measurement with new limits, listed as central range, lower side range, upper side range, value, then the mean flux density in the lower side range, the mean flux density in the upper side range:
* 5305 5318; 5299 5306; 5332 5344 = -0.077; 34.8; 33.4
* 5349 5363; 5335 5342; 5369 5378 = -0.134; 32.9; 32.8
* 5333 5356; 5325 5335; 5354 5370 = -0.060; 29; 36.6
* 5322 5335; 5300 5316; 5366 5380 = 0.198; 36.2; 34.3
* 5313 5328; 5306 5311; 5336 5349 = 0.038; 36.1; 32.9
